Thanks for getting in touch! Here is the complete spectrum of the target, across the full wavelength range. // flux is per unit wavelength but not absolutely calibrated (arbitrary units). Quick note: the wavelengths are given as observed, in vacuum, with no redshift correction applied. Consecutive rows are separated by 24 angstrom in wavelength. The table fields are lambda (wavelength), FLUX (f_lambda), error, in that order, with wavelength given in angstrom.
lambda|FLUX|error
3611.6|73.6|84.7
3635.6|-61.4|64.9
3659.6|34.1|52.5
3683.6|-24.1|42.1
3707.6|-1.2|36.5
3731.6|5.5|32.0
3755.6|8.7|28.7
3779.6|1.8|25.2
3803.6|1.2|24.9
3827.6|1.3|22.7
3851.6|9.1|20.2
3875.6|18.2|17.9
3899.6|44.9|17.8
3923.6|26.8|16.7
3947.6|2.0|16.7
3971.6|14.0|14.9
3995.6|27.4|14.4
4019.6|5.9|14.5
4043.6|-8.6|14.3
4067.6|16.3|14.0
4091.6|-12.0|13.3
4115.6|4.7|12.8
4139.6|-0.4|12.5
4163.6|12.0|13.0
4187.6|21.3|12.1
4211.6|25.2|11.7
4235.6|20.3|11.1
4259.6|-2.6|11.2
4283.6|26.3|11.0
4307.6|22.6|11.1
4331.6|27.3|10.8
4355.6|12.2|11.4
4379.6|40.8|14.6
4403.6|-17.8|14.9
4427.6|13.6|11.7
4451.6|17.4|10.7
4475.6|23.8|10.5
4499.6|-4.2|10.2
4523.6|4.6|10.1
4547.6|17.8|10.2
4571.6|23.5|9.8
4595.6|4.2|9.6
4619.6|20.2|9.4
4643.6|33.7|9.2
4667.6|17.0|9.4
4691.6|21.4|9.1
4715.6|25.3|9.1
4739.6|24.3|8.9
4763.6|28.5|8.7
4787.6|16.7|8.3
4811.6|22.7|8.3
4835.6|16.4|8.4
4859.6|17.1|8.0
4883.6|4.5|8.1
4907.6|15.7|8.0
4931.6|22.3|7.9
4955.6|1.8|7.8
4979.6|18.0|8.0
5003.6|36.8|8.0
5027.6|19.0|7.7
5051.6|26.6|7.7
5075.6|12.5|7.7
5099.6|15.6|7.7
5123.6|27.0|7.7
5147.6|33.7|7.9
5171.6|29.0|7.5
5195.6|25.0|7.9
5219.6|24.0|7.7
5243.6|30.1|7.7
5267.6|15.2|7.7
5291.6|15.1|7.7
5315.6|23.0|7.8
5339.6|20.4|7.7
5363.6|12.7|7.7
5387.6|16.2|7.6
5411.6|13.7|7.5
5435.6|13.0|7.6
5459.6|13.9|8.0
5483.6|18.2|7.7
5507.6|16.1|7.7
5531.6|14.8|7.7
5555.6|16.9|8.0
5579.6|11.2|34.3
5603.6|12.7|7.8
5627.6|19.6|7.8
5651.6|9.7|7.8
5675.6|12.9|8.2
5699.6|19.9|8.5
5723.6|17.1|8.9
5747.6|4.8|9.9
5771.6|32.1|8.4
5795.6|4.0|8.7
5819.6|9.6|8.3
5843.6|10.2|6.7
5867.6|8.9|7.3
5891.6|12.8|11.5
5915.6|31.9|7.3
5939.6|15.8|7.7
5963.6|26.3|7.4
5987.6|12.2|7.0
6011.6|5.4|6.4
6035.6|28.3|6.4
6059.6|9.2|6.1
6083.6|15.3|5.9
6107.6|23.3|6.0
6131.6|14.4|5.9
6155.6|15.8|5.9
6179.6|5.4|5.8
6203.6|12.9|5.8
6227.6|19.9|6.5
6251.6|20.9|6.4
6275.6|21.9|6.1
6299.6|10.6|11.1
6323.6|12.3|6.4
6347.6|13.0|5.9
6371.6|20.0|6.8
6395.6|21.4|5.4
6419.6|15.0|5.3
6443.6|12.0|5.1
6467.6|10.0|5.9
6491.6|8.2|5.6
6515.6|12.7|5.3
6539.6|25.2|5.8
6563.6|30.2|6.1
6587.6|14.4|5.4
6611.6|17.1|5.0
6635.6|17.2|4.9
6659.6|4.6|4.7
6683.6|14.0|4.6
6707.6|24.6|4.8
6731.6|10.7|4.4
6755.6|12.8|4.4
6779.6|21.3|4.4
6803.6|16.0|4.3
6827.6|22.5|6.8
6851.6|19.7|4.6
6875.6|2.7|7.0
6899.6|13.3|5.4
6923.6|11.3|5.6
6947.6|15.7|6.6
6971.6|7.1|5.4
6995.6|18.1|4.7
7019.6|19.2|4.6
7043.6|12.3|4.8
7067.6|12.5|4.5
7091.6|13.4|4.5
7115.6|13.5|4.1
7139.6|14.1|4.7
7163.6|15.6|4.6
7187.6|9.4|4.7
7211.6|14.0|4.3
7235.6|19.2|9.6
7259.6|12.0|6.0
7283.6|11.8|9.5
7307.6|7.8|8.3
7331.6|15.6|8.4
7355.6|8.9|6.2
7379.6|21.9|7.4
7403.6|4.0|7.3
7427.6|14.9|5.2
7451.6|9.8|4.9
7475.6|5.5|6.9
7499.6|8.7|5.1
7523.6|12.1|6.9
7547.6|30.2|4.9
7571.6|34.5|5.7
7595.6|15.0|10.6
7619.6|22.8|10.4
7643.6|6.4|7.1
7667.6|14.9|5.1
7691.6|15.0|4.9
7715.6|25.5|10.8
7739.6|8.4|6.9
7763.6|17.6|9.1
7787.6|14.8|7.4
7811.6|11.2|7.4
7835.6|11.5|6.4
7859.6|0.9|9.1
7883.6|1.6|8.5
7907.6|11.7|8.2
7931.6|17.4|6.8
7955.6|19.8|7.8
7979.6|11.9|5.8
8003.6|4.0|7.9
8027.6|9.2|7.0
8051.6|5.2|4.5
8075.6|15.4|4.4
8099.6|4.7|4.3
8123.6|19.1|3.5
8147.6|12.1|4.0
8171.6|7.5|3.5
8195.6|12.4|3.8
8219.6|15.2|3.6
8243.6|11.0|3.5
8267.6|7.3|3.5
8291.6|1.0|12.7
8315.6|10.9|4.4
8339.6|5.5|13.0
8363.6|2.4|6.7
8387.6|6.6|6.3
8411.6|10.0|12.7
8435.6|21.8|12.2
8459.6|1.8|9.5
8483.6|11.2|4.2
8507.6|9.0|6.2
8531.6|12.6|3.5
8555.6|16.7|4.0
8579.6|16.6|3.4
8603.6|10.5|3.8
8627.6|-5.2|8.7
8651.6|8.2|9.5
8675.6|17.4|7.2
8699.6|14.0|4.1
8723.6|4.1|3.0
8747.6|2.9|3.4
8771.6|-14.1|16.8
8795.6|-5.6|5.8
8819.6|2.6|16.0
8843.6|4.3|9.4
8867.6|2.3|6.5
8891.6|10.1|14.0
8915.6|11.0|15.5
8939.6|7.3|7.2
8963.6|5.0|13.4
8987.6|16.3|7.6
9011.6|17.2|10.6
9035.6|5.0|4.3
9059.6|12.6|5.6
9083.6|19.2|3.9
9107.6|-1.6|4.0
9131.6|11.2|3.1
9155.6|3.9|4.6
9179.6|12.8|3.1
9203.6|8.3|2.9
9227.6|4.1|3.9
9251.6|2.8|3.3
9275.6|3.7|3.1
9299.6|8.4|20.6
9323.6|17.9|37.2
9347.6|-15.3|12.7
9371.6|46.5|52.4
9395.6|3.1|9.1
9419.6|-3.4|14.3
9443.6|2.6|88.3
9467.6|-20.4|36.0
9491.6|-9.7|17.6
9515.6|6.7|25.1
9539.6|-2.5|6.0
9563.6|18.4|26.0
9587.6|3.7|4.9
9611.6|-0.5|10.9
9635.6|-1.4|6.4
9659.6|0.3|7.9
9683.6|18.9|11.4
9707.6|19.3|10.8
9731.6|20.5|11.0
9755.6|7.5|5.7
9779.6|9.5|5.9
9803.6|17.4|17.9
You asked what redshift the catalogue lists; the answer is 0.15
